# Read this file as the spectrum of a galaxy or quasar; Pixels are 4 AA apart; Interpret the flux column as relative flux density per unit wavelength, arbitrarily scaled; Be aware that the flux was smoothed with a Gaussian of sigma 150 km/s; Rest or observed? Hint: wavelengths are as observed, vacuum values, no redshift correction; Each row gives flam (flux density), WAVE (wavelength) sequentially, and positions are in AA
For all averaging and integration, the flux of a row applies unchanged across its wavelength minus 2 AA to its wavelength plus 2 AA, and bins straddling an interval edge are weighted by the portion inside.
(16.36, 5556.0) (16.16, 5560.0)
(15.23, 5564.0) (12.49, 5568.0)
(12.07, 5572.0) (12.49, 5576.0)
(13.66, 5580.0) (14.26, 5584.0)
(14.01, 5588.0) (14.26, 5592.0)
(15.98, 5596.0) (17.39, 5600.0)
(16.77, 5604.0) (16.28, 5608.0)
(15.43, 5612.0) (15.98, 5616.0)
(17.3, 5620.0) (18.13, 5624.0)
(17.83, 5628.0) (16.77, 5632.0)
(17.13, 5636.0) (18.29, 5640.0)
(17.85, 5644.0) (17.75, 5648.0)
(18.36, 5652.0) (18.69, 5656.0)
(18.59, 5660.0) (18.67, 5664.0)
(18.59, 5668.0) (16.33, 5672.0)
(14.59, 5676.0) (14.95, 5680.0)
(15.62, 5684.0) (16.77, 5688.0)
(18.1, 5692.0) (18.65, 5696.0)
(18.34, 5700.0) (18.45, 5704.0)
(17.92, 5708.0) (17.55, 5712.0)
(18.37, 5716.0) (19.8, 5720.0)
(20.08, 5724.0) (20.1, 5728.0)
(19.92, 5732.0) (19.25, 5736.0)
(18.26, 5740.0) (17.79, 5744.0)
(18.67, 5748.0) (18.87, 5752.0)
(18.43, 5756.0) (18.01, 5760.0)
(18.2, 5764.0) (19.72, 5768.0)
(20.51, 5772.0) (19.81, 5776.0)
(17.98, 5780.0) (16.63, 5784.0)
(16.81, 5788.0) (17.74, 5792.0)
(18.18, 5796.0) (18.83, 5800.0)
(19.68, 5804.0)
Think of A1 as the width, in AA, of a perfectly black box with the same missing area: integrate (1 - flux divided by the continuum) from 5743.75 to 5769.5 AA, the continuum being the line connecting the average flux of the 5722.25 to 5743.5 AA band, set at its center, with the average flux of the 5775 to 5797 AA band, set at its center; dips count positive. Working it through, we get 0.1 AA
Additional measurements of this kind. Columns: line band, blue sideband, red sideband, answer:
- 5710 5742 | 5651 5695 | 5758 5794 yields -2.4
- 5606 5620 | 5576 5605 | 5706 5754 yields -0.5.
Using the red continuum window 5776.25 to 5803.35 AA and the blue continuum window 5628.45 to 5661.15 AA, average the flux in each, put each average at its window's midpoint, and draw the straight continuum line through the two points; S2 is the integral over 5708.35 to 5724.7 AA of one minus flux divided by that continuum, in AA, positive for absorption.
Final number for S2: -0.8 AA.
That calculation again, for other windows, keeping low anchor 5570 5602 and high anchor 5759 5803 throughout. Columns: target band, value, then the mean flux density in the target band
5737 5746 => -0.3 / 18.2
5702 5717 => -1.0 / 18.1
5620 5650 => -4.6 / 17.7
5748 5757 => -0.4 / 18.7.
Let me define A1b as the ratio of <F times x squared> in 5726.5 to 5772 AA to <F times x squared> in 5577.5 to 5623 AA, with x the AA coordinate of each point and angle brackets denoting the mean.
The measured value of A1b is 1.3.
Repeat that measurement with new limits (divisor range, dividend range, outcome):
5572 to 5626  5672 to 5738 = 1.21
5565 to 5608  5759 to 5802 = 1.36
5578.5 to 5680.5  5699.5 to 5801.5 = 1.16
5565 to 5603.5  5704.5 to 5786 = 1.40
